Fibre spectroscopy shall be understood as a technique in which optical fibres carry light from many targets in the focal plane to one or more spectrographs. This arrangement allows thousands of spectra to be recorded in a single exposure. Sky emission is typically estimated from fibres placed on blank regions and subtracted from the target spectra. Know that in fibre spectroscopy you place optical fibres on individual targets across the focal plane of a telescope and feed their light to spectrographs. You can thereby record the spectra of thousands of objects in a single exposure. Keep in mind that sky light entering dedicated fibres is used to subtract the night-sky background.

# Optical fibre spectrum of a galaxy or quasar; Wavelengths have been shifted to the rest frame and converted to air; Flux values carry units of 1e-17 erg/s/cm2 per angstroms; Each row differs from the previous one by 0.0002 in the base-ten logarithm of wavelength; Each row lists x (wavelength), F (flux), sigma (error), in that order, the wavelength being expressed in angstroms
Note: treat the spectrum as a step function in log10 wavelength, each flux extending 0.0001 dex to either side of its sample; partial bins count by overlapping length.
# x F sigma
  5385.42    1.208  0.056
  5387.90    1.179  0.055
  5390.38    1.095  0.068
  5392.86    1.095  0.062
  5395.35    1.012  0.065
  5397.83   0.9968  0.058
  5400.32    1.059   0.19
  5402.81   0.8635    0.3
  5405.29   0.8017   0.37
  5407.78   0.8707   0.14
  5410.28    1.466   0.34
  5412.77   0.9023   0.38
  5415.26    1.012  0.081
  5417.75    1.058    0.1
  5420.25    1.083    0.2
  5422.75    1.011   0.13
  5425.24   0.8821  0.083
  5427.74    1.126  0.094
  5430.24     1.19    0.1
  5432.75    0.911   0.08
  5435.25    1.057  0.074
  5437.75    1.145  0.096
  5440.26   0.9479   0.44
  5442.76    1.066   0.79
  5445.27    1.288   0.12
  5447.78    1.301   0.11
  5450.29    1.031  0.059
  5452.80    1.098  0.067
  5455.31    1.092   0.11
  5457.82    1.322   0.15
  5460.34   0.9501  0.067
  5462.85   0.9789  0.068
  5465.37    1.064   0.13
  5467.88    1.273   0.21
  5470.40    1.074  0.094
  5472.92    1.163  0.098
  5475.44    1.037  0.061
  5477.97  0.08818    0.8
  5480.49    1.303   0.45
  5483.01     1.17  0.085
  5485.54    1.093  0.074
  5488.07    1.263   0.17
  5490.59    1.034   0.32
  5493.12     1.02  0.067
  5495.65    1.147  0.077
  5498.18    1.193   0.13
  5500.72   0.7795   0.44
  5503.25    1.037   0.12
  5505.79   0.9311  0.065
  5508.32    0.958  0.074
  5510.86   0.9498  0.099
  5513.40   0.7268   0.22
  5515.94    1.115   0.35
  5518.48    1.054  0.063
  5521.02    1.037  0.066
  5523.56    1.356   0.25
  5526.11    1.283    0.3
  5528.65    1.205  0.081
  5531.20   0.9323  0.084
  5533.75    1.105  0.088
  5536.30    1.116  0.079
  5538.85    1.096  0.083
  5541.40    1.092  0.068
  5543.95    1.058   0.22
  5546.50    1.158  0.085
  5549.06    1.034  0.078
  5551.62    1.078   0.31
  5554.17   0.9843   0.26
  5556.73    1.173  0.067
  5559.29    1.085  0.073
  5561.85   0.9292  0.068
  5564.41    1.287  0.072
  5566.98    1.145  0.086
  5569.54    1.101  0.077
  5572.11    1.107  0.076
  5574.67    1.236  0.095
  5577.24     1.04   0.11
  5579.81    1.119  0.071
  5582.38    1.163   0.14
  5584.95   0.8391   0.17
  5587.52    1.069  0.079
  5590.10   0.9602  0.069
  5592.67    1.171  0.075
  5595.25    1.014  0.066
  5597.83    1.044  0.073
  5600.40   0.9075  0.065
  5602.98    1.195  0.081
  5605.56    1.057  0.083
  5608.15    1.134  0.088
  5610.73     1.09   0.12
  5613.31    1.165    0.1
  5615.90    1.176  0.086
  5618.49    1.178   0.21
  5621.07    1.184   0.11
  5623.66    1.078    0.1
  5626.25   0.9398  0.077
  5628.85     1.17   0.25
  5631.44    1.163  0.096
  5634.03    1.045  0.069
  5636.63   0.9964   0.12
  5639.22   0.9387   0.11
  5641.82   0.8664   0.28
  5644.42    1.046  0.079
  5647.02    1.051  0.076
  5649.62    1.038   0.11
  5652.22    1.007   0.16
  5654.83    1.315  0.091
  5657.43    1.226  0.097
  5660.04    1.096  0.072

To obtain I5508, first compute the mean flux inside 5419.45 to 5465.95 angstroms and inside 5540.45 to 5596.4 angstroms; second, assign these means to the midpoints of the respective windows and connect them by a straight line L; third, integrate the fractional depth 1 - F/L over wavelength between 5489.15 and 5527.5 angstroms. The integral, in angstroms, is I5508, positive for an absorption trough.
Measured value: 1.4 angstroms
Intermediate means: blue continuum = 1.08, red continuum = 1.08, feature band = 1.04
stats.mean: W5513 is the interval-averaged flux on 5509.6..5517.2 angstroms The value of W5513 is 0.93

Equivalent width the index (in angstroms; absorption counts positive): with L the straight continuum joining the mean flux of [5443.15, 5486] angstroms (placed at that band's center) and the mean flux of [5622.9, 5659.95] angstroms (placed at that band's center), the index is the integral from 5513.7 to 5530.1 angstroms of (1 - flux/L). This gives -1.1 angstroms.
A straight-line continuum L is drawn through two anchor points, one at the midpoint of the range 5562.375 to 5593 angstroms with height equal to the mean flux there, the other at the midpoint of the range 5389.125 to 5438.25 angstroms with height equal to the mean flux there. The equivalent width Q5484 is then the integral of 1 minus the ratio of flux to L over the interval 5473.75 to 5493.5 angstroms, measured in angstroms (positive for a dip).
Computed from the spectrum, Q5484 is 1.03 angstroms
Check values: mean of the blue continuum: 1.03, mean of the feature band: 1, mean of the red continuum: 1.1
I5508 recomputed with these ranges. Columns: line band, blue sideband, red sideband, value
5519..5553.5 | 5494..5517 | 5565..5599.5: -3.2 angstroms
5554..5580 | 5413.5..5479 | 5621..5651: -1.8 angstroms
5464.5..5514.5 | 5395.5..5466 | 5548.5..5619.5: 2.5 angstroms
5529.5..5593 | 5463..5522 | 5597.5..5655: -2.1 angstroms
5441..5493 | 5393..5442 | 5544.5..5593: -1.9 angstroms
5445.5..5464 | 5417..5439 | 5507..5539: -1.1 angstroms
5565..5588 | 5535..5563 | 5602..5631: -0.1 angstroms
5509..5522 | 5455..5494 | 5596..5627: 1.2 angstroms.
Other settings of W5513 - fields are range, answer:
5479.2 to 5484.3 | 1.23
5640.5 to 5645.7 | 0.955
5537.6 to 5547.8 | 1.1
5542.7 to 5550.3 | 1.08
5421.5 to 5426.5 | 0.948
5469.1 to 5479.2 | 0.844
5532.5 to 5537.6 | 1.11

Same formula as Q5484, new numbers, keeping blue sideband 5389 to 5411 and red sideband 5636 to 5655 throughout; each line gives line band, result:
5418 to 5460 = -3.1 angstroms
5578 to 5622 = -2.9 angstroms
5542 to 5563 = -1.0 angstroms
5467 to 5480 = 1.0 angstroms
